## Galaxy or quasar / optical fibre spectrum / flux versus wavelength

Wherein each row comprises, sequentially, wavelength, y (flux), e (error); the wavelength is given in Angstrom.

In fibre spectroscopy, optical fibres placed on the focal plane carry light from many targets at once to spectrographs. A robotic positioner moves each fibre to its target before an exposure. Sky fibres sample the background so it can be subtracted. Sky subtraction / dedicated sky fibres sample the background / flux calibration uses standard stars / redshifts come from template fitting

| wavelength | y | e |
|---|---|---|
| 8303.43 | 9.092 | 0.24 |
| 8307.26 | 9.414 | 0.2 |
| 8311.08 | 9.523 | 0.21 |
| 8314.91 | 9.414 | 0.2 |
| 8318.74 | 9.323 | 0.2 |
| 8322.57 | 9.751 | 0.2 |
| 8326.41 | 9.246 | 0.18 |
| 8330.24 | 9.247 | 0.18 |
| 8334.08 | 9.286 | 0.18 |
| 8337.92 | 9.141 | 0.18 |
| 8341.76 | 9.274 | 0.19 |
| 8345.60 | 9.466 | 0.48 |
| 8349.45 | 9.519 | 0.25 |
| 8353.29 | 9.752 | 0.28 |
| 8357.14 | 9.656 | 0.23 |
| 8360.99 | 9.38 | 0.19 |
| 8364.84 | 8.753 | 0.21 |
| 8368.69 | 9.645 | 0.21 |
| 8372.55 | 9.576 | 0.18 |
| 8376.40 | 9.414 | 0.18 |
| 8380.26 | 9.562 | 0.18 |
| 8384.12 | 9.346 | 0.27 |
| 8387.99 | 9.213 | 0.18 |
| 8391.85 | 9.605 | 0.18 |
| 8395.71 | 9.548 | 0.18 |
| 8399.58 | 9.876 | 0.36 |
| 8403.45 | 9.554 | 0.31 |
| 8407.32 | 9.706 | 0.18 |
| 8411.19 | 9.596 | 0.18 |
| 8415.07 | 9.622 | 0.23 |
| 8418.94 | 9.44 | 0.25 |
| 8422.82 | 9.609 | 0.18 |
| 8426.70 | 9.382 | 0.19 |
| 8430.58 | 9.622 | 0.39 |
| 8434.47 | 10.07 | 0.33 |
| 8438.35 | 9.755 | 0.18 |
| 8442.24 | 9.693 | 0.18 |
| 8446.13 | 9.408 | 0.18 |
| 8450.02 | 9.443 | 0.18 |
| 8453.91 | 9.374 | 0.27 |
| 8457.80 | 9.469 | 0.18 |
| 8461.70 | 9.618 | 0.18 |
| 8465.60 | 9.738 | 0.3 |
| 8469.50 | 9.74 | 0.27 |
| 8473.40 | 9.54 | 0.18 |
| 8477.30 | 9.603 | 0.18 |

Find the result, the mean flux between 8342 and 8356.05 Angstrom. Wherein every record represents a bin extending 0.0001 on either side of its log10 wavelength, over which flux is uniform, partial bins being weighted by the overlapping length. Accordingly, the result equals 9.55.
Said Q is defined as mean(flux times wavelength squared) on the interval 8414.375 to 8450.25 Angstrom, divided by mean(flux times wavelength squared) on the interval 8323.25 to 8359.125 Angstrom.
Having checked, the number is 1.04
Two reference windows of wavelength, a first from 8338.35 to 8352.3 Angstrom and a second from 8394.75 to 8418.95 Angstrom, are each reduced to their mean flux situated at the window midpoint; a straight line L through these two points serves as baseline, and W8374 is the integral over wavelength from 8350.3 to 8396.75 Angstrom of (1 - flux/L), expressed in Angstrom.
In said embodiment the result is 0.3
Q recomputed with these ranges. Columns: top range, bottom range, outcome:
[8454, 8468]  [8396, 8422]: 1.01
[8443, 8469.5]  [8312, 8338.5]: 1.05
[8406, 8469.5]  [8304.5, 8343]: 1.05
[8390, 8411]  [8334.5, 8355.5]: 1.04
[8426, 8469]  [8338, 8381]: 1.04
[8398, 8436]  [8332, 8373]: 1.04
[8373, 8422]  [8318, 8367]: 1.03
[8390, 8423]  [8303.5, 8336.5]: 1.05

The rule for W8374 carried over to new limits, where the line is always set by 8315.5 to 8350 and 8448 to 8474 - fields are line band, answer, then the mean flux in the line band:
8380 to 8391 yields 0.1 Angstrom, 9.36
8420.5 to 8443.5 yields -0.4 Angstrom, 9.68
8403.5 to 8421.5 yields -0.2 Angstrom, 9.59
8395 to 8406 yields -0.2 Angstrom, 9.67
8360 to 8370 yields 0.2 Angstrom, 9.23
